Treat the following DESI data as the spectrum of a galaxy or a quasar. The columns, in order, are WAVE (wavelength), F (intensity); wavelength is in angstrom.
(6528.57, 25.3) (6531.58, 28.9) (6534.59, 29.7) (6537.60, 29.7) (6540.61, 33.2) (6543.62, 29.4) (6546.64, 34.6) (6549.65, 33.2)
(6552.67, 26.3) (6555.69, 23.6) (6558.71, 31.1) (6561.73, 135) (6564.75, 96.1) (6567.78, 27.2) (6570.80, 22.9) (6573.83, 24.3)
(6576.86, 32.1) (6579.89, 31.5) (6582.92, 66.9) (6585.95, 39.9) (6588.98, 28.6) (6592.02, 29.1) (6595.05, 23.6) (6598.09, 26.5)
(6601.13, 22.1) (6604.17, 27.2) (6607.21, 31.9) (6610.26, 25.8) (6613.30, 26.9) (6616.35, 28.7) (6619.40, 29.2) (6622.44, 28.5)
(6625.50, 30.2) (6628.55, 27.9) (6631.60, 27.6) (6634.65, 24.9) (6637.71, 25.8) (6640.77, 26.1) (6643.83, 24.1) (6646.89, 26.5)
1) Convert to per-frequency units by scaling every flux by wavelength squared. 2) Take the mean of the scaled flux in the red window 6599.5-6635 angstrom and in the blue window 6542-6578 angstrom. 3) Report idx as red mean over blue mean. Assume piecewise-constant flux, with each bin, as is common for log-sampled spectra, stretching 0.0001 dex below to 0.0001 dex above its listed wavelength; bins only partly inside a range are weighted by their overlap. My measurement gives 0.7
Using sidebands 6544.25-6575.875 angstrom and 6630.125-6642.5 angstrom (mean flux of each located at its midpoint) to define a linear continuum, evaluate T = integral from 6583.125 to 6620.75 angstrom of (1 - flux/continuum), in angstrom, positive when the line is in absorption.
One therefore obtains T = 5.4 angstrom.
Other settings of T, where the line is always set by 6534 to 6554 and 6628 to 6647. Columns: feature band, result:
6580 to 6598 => -4.77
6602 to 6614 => -0.06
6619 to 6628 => -0.81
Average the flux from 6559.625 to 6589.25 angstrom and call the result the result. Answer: 51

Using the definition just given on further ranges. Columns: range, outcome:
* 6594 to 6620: 26.8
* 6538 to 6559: 30.1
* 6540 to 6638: 35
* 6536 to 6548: 31.7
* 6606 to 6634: 28.4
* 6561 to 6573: 63.4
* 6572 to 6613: 31.3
